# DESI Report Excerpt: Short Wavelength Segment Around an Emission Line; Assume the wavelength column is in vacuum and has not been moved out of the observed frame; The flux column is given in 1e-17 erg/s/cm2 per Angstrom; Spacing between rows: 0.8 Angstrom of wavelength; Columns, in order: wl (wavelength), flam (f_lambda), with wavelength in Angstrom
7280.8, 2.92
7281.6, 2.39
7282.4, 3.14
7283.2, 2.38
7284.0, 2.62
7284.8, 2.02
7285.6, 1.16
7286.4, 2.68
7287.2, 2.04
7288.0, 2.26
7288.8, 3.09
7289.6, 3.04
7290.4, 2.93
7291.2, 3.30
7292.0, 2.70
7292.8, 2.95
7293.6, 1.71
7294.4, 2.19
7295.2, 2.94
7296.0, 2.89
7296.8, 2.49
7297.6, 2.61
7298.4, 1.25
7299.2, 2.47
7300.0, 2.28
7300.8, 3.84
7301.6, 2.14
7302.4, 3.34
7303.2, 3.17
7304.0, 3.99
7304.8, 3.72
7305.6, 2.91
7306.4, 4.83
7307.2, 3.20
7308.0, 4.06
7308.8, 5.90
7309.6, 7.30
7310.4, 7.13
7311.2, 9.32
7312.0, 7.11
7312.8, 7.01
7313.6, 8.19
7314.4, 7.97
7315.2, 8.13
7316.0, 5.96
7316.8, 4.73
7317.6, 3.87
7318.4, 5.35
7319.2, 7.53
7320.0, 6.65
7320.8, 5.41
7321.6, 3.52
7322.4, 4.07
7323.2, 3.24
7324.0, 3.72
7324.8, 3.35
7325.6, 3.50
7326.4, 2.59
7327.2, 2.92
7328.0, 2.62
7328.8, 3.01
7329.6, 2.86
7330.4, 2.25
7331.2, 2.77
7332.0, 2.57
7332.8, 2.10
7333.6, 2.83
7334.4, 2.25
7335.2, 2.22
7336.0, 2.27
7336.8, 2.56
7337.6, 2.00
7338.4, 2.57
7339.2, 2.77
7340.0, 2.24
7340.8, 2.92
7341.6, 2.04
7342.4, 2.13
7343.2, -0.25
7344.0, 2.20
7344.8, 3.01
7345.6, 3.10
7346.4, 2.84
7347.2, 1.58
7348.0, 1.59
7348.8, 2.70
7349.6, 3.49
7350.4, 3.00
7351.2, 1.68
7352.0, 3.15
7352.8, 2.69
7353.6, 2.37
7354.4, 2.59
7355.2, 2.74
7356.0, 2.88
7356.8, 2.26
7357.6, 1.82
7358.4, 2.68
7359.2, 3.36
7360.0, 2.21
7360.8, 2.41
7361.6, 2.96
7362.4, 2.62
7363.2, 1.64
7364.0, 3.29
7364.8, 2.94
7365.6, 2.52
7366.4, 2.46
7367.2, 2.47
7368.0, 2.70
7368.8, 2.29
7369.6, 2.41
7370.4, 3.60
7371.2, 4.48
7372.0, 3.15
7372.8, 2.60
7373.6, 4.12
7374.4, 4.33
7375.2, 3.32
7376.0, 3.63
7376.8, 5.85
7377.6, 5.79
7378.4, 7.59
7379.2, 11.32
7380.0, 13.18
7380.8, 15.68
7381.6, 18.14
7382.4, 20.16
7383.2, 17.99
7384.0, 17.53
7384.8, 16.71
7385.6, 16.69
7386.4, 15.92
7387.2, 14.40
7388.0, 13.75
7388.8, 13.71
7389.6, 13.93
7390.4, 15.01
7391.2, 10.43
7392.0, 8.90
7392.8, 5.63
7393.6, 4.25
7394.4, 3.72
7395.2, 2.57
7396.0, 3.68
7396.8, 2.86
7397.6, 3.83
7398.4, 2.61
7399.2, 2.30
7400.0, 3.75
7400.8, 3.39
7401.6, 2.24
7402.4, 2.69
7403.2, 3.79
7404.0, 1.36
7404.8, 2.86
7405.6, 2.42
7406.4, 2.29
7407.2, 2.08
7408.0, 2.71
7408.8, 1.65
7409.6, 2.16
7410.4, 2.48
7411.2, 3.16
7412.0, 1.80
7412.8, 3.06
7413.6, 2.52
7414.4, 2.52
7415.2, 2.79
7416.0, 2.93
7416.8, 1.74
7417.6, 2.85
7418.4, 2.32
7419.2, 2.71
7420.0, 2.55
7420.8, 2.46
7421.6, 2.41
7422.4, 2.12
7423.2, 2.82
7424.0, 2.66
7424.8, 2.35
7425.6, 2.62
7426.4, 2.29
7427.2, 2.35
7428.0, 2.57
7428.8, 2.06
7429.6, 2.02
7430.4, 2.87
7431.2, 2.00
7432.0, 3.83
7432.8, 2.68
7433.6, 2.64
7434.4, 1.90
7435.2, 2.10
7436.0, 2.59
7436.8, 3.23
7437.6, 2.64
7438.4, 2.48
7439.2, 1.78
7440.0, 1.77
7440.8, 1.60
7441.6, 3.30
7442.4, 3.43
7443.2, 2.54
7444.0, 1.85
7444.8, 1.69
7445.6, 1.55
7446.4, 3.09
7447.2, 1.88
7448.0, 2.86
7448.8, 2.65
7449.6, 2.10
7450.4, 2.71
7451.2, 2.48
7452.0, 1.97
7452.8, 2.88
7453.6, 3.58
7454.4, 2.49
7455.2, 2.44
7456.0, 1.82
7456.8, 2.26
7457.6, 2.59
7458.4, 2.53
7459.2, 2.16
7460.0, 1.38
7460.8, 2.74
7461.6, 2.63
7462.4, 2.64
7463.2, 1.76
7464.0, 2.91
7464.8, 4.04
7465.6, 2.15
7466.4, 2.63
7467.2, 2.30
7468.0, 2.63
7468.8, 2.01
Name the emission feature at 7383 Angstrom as [O III]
